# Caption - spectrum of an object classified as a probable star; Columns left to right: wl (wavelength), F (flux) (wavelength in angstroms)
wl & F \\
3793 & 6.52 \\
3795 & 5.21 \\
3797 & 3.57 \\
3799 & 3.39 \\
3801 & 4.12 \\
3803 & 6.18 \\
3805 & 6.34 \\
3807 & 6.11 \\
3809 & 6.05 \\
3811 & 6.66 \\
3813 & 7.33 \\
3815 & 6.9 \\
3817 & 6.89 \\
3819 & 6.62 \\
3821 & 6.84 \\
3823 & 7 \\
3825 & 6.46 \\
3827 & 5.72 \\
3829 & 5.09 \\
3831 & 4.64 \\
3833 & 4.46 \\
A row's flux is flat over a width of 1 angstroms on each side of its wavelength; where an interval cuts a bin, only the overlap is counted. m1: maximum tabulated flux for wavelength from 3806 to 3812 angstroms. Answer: 6.66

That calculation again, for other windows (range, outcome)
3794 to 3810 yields 6.34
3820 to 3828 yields 7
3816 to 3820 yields 6.89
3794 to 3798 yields 5.21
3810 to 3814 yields 7.33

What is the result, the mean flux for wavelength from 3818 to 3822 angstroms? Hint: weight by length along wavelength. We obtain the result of 6.73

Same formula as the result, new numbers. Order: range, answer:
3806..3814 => 6.54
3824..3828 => 6.09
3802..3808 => 6.21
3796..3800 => 3.48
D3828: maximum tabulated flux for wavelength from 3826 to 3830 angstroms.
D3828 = 5.72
